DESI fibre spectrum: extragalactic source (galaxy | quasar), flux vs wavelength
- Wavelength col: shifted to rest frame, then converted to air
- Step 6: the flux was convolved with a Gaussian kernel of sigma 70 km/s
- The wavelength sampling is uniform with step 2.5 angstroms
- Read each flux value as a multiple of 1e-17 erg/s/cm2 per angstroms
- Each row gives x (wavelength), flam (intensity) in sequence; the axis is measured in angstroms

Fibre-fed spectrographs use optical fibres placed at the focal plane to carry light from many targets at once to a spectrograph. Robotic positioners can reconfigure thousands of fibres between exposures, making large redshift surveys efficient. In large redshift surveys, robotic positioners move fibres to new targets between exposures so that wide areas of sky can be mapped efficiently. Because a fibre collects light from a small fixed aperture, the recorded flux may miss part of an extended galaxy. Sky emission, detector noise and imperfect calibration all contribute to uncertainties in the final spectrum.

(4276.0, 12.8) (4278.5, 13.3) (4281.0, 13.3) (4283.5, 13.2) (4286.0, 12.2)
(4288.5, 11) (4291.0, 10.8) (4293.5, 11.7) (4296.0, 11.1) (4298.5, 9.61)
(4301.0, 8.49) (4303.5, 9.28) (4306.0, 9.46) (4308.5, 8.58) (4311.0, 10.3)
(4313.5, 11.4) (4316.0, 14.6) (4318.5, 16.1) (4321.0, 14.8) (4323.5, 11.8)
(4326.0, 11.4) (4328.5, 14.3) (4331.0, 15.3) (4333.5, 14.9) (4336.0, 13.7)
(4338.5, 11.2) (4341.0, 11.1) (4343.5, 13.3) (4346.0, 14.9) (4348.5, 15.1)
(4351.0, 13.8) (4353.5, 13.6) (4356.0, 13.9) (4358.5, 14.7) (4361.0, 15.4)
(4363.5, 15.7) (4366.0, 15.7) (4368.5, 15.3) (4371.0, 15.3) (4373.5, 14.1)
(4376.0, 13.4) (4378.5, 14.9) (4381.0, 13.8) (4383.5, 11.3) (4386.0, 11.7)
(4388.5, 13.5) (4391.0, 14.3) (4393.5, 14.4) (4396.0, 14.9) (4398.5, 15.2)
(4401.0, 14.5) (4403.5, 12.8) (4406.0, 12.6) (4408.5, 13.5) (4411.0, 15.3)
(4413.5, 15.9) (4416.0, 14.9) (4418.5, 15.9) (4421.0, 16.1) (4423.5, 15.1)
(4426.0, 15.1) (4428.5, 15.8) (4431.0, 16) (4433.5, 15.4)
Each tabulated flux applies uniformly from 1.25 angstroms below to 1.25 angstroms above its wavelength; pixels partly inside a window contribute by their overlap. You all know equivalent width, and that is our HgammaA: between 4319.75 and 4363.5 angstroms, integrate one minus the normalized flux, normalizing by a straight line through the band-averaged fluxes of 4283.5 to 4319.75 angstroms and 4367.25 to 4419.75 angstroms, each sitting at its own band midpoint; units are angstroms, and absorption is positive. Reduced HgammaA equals -4.67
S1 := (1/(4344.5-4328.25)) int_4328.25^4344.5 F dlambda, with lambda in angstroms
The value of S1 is 13.3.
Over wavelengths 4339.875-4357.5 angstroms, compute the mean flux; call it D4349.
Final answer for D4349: 13.7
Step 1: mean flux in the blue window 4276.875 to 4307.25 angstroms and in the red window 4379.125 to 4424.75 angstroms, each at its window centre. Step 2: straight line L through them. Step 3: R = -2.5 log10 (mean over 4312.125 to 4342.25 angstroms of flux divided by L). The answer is -0.11 mag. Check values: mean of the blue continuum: 11.1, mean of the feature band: 13.4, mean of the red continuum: 14.2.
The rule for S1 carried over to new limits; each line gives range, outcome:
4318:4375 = 14.1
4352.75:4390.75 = 14.2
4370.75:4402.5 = 13.9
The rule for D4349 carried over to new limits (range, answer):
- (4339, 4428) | 14.3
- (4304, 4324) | 12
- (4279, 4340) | 12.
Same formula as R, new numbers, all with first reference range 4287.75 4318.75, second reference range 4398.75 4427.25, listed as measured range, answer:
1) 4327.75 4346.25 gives -0.13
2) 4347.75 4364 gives -0.15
